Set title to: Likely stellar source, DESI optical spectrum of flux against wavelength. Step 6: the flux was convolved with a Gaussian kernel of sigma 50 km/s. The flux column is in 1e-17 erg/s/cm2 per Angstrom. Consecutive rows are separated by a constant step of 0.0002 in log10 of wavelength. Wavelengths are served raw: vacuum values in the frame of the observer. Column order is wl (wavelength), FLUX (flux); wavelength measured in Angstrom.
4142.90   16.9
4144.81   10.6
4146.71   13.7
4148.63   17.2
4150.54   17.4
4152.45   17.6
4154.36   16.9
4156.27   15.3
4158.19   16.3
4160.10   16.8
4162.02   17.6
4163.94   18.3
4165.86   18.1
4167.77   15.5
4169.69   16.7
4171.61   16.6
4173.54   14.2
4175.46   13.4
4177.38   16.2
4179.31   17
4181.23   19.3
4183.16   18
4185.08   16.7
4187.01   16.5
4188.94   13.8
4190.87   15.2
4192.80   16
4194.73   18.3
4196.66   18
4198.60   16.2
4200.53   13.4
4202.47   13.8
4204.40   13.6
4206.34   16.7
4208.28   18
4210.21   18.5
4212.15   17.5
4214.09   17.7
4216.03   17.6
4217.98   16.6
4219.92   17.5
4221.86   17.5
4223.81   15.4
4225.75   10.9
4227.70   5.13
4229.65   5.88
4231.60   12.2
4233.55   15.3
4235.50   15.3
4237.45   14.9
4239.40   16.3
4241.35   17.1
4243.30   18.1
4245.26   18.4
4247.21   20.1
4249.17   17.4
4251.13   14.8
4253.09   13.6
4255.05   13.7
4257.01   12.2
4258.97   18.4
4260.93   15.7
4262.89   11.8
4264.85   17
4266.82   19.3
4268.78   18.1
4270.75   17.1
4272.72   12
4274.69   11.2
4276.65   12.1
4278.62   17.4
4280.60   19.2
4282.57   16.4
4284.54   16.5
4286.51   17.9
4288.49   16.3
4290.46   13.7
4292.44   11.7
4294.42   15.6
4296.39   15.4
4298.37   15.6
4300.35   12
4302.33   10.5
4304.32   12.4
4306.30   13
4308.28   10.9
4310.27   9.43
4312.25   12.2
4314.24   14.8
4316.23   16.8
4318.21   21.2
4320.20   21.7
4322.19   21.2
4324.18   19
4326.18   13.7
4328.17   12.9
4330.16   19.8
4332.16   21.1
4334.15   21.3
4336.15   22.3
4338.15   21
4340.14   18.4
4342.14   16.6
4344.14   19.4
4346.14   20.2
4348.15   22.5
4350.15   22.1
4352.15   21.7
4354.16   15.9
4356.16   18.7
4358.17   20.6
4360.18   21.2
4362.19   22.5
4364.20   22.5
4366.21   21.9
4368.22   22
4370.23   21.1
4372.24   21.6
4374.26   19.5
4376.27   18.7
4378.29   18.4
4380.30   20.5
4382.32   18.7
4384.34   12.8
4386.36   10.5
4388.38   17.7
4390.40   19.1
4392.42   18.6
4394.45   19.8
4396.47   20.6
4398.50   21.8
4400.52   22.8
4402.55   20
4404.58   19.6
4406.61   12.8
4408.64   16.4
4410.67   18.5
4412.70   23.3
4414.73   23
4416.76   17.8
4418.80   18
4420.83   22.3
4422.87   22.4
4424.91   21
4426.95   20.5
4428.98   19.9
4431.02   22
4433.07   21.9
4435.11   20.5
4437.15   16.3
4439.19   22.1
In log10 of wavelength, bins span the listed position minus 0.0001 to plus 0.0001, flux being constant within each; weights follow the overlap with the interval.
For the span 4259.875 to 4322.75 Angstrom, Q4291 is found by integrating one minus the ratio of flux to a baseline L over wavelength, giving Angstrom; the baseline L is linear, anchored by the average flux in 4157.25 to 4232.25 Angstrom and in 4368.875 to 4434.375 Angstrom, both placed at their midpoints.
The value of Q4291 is 8.28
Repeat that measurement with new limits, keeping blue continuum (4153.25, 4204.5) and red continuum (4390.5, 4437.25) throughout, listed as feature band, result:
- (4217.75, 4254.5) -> 5.1 Angstrom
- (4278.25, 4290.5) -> 0.7 Angstrom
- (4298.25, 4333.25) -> 5.7 Angstrom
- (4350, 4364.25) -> -1.0 Angstrom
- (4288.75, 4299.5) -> 2.1 Angstrom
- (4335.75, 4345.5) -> -0.3 Angstrom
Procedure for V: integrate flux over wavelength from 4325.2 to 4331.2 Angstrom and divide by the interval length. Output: 15.5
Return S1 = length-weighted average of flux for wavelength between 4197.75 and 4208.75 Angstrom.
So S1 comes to 15.1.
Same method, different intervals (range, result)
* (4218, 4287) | 15.2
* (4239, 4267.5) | 16.2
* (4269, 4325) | 15.1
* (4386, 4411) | 18.5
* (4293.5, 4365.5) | 17.7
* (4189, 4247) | 15.5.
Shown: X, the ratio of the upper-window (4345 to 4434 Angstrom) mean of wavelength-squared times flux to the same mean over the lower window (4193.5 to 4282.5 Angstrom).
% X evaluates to 1.37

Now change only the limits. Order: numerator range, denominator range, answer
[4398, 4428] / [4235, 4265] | 1.36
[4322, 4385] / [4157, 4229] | 1.33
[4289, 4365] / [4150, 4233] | 1.18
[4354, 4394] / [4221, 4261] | 1.39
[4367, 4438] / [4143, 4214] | 1.33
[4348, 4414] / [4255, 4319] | 1.38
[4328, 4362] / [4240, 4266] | 1.30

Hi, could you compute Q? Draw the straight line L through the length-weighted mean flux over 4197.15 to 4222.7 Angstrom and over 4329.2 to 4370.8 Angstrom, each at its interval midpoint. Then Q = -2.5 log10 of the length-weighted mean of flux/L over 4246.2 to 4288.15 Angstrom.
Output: 0.15 mag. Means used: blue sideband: 16.5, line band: 15.8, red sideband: 20.6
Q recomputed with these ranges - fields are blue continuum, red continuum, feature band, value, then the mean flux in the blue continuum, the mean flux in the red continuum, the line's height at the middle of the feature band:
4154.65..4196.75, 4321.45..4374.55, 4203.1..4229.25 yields 0.13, 16.5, 20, 17.3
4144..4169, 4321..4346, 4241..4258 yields 0.10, 16.3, 19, 17.7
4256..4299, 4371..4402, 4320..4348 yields -0.12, 15.5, 18.8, 17.2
